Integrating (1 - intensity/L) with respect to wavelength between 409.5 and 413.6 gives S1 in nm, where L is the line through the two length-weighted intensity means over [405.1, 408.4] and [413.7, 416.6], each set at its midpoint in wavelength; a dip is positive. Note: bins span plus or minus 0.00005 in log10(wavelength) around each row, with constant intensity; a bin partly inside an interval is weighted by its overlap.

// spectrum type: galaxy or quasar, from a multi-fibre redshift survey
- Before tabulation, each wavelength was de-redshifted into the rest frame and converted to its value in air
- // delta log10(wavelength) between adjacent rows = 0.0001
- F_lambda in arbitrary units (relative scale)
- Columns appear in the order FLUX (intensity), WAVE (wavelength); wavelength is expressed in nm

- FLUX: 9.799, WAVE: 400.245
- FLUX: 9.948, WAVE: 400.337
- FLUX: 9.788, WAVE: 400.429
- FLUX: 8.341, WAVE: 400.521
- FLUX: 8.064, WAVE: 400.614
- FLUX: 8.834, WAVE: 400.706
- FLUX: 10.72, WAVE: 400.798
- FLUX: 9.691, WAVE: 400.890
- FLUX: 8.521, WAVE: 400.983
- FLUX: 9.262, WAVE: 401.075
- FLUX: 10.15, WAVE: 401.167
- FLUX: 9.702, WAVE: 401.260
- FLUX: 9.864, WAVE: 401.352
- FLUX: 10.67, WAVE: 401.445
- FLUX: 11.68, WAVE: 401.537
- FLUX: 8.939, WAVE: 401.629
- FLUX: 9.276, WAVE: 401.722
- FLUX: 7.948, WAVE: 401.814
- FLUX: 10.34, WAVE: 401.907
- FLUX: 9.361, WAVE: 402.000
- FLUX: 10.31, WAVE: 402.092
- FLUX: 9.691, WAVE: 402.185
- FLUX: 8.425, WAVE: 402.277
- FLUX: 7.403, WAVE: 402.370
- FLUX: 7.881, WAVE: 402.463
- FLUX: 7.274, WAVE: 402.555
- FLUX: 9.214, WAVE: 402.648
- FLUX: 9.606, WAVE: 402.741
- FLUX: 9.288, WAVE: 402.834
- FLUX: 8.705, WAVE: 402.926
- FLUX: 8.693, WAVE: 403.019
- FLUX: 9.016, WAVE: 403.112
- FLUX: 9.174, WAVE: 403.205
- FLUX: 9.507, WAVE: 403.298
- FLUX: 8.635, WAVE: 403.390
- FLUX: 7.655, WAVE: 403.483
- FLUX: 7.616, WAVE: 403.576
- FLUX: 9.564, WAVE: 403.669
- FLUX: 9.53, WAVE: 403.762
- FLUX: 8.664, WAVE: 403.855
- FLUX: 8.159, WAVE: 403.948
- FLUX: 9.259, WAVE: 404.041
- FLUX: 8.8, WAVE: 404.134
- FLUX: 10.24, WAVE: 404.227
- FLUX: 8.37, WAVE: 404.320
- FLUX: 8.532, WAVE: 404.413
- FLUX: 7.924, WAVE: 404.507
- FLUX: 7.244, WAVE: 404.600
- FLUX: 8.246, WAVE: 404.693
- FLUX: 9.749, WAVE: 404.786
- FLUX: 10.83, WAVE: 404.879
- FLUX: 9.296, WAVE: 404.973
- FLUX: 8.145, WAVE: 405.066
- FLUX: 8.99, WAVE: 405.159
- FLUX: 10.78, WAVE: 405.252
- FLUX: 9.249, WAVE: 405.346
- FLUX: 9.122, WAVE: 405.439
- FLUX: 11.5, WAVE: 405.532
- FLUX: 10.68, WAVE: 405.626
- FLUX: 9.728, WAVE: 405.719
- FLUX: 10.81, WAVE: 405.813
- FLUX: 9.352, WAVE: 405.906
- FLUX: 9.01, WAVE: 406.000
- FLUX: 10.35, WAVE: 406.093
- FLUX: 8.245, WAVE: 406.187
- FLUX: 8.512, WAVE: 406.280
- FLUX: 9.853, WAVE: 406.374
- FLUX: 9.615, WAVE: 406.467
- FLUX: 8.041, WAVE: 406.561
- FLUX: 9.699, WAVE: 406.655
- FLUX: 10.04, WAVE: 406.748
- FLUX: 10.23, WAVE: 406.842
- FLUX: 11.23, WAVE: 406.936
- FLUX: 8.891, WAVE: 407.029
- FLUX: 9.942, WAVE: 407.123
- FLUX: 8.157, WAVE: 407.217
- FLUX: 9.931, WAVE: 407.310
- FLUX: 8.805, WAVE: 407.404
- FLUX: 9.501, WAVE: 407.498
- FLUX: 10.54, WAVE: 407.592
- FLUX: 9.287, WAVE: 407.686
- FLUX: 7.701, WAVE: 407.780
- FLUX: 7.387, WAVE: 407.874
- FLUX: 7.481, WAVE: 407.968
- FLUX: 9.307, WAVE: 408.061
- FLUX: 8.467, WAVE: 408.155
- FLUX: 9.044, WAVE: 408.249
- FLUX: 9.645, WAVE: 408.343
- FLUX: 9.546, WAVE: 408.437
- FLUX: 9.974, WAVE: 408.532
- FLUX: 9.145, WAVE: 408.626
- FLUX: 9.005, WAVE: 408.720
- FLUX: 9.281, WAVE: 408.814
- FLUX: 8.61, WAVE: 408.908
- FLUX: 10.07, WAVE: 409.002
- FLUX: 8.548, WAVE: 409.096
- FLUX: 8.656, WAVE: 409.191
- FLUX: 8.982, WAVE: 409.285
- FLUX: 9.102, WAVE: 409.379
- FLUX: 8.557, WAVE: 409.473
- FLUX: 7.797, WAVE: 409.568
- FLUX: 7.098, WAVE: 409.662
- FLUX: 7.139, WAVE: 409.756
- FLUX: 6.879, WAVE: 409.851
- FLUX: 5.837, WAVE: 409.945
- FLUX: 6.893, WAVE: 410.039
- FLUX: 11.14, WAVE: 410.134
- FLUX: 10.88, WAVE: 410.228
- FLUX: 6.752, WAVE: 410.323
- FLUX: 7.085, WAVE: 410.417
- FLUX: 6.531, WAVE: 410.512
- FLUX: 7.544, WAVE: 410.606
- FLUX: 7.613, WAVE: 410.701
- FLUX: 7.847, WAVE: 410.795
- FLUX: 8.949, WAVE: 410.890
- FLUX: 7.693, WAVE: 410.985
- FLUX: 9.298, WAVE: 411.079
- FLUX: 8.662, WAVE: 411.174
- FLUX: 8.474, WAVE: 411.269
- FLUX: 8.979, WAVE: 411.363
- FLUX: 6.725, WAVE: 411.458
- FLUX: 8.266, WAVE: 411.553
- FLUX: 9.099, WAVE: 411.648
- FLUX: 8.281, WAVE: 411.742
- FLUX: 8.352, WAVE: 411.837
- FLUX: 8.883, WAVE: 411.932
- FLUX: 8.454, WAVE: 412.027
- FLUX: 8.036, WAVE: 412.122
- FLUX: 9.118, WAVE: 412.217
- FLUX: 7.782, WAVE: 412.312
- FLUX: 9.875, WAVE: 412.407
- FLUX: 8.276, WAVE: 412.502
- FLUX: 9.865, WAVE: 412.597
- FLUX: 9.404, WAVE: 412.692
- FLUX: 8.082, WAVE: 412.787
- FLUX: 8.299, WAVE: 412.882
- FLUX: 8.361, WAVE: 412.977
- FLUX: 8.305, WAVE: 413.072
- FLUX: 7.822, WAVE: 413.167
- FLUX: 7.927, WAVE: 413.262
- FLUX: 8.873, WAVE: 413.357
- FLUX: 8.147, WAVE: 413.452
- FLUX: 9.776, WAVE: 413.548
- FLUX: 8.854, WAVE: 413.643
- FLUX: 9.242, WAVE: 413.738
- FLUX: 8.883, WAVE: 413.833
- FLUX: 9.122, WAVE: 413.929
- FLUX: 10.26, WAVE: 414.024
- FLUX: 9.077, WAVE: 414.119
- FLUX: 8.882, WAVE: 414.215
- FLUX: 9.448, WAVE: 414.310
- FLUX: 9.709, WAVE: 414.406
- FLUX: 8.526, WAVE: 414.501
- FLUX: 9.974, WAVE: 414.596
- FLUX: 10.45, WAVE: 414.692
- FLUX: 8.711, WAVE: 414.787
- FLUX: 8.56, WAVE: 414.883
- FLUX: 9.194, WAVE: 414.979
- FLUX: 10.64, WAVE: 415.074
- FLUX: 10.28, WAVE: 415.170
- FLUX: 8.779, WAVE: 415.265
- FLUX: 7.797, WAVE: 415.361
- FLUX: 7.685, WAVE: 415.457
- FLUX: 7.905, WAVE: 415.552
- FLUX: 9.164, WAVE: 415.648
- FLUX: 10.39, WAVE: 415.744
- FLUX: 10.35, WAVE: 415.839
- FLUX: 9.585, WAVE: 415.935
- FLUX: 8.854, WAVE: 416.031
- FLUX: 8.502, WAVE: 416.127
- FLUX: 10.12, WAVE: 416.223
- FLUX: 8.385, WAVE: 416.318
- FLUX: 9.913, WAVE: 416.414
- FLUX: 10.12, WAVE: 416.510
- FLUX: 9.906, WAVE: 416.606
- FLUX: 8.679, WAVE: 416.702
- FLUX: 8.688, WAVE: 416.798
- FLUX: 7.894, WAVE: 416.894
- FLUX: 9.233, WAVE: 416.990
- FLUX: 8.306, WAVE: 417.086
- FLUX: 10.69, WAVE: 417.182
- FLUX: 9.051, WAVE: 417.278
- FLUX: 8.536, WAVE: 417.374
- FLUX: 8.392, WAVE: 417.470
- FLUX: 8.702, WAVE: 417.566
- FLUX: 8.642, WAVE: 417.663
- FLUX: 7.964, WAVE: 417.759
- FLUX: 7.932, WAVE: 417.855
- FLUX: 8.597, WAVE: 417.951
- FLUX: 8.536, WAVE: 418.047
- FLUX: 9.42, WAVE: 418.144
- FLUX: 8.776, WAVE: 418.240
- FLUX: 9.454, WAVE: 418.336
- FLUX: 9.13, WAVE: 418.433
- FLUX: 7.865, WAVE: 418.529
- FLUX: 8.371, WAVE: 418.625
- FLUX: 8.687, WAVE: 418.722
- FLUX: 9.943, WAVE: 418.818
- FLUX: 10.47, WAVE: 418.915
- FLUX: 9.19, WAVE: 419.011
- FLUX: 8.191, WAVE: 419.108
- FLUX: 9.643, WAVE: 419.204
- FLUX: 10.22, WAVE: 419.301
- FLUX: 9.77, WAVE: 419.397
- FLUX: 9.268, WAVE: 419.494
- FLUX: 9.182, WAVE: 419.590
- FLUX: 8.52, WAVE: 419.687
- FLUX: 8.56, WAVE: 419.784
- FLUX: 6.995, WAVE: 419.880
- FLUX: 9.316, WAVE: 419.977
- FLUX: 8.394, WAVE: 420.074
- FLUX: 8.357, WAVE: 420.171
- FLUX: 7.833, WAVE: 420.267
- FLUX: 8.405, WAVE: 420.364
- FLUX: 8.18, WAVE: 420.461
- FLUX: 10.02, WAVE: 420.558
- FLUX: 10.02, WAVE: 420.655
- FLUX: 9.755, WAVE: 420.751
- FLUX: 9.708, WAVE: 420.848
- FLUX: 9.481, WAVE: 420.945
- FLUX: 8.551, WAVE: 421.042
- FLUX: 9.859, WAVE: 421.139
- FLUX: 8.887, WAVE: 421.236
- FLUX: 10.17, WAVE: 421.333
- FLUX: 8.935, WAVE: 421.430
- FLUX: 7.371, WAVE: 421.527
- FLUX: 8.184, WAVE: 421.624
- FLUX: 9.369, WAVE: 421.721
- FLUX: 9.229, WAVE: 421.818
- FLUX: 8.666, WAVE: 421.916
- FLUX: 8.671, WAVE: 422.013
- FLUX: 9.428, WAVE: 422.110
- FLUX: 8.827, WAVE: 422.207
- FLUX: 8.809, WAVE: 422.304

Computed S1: 0.47 nm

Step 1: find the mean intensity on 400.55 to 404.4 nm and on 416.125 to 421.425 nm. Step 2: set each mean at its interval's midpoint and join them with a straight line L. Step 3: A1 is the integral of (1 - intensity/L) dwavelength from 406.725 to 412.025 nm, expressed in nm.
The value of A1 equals 0.26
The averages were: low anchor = 9.11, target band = 8.63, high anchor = 9.01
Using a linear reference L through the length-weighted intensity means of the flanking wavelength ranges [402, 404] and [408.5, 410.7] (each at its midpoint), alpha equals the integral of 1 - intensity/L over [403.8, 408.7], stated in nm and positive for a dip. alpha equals -0.41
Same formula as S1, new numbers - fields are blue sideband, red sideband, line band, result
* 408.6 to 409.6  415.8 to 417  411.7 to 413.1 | 0.07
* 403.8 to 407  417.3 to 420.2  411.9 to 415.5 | 0.04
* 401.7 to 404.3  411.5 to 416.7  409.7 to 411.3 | 0.18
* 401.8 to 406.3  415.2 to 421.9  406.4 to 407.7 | -0.07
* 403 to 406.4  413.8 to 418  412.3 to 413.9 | 0.07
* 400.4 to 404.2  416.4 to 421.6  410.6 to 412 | 0.11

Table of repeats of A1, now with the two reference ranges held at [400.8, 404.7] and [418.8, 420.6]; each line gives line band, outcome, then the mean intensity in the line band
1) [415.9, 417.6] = -0.024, 9.09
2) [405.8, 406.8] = -0.040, 9.37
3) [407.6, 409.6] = 0.027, 8.88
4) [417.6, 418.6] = 0.037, 8.63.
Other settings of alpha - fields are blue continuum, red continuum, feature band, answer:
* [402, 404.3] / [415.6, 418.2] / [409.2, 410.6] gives 0.16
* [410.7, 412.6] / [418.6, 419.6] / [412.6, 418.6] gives -0.02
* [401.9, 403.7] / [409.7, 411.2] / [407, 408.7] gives -0.17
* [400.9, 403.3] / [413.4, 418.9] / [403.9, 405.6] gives 0.01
